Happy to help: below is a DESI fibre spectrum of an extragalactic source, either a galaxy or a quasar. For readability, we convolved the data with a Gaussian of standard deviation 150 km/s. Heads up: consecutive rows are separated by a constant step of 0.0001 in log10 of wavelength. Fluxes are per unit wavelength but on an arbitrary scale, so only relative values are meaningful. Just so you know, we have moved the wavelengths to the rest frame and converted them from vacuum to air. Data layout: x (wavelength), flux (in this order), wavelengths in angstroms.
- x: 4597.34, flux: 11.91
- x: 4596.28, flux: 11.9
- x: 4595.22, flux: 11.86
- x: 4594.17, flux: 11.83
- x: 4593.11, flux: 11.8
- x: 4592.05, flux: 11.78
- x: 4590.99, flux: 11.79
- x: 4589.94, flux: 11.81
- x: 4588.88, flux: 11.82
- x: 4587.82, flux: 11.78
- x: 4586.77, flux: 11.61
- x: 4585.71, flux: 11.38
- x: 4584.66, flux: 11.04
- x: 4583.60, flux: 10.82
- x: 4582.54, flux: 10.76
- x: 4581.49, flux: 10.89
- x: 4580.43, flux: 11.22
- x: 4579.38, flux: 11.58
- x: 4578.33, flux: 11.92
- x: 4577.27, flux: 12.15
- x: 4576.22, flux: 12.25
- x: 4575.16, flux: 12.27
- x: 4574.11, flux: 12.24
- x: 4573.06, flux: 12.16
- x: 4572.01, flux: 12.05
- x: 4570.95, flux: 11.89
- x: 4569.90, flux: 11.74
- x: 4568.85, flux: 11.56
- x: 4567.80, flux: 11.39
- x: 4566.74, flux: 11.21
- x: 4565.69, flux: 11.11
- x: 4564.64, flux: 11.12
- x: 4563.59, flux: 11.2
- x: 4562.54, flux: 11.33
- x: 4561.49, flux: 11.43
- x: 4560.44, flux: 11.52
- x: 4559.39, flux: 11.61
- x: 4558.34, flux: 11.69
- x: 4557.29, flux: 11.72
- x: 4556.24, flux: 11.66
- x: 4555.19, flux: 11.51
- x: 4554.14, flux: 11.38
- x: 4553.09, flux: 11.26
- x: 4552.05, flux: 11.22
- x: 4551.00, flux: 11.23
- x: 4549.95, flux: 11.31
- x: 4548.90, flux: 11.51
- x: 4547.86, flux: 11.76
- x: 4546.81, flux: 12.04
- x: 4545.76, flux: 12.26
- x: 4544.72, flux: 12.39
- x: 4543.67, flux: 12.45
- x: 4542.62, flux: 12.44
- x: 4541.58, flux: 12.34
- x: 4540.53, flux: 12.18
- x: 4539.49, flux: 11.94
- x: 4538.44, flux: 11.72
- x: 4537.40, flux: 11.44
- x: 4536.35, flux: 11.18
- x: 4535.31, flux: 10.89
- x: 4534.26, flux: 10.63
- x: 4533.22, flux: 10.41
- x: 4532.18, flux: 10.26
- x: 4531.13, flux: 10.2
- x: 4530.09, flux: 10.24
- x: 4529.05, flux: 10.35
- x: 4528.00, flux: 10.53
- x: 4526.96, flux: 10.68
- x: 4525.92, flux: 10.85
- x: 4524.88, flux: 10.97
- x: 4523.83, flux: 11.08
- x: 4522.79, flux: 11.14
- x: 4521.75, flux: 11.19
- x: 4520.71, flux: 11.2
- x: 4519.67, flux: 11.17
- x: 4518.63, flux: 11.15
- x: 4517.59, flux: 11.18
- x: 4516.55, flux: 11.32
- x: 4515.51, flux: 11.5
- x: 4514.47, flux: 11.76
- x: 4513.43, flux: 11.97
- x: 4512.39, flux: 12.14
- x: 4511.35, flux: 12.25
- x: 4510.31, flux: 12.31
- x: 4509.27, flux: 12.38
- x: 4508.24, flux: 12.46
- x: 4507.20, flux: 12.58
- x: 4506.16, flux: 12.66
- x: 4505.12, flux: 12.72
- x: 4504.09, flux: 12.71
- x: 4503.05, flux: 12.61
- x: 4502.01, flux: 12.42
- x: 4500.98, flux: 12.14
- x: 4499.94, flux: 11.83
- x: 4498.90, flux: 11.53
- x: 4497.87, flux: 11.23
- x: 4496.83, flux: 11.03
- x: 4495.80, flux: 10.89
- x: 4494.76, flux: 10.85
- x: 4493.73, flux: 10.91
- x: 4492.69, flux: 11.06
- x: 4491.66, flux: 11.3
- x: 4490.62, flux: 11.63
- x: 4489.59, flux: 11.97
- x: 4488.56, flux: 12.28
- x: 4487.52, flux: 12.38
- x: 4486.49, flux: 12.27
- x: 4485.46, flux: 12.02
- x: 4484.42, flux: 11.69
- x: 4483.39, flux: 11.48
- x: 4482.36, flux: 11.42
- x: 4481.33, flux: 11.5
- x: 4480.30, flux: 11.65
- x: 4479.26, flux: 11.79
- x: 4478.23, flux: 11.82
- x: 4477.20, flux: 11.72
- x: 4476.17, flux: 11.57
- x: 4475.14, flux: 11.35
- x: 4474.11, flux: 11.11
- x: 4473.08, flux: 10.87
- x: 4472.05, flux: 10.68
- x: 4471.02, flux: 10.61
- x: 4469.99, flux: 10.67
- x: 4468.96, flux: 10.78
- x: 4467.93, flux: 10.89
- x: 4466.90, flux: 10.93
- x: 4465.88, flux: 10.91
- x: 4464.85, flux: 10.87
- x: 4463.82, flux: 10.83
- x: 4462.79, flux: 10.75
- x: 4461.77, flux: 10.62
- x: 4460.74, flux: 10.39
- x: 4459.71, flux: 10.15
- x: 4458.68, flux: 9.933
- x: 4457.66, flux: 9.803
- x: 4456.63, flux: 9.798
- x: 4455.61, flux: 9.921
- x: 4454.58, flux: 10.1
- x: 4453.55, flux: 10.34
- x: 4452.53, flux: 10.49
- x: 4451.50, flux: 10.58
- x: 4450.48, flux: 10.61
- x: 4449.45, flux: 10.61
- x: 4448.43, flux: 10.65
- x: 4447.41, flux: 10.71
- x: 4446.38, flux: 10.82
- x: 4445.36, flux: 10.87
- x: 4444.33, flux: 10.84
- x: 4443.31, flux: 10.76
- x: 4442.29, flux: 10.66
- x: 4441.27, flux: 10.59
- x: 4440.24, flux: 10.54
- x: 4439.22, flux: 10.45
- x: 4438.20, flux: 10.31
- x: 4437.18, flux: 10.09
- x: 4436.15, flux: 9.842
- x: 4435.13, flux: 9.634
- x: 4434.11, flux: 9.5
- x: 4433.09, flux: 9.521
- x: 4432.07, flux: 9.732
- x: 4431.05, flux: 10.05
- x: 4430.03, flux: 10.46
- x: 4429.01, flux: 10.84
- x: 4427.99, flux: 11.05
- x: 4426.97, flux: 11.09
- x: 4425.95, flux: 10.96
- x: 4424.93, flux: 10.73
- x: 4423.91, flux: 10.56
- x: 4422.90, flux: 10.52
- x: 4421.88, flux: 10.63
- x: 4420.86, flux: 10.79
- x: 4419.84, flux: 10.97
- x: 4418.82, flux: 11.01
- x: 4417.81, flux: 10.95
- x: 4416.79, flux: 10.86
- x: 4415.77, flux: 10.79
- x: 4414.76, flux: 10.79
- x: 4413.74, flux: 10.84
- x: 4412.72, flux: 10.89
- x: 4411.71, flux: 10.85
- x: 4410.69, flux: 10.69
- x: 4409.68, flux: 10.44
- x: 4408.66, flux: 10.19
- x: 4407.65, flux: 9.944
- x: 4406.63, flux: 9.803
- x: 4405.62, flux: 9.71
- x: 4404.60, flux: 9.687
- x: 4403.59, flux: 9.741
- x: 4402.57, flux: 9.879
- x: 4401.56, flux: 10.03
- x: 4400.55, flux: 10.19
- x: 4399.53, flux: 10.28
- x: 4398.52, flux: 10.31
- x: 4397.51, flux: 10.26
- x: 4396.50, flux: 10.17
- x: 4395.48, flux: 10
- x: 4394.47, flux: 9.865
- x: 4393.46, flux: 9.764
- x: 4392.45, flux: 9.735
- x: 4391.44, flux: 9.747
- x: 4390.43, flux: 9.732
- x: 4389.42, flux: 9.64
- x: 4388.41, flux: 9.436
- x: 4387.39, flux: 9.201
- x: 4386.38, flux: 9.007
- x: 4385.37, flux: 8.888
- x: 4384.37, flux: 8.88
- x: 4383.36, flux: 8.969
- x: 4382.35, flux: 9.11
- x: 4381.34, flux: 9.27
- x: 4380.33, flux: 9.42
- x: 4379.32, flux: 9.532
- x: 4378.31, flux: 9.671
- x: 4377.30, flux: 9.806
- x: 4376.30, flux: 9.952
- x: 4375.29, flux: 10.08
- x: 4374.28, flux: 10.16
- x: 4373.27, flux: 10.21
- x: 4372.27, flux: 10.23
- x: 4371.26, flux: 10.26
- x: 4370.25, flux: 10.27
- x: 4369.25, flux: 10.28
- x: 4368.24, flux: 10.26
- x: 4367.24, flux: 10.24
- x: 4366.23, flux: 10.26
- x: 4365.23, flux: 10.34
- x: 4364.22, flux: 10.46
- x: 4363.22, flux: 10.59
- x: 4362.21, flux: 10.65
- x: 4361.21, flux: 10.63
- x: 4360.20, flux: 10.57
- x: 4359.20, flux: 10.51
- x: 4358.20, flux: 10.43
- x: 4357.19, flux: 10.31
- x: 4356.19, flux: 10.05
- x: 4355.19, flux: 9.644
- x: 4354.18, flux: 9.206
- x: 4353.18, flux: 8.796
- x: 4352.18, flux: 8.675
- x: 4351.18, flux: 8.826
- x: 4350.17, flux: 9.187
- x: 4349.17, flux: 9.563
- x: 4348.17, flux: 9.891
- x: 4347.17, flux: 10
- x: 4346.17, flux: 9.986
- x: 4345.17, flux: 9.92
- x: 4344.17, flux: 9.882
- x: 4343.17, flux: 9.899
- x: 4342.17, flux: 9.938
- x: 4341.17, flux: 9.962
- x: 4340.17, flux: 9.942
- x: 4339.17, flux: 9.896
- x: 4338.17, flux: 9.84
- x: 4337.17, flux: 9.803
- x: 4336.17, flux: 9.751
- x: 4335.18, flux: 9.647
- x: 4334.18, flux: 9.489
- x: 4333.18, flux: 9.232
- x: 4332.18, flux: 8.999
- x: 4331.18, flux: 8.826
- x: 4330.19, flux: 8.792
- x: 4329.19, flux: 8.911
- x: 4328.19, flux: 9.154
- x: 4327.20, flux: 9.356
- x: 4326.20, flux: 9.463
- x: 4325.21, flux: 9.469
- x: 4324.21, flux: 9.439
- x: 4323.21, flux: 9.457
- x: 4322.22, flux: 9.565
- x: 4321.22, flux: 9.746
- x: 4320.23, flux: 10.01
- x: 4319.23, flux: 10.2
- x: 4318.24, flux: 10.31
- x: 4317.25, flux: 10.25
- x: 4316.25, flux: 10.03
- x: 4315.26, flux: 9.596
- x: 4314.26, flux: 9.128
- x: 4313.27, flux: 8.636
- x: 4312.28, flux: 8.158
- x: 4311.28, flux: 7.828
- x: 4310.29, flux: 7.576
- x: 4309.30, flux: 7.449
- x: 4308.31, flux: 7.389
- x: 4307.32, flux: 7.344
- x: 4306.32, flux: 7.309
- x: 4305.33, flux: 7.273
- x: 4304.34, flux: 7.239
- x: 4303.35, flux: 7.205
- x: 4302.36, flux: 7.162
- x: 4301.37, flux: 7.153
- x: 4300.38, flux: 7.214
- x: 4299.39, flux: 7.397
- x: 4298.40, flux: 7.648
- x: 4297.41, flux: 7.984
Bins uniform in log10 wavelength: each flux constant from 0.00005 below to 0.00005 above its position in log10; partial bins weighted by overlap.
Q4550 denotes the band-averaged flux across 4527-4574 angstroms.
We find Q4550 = 11.4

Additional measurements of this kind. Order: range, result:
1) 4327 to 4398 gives 9.75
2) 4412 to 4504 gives 10.9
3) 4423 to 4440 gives 10.3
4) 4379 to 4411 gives 9.73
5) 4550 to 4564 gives 11.4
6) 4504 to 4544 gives 11.5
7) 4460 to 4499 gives 11.3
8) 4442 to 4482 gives 10.8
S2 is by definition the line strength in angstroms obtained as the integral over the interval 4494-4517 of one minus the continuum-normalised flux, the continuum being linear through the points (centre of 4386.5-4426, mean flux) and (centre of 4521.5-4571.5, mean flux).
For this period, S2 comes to -1.9 angstroms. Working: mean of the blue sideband 10.3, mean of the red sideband 11.4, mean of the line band 12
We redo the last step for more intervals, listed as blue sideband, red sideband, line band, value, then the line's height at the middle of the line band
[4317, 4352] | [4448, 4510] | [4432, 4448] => 0.7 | 10.8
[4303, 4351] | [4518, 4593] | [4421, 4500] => -2.5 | 10.5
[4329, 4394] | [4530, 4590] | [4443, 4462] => 0.3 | 10.6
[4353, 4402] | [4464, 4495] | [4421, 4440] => 0.6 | 10.7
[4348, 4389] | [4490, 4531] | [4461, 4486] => -0.2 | 11.1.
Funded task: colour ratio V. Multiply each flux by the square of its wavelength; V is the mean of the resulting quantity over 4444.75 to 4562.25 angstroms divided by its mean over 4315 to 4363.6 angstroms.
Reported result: 1.25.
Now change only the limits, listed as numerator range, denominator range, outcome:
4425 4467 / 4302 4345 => 1.22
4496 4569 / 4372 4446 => 1.20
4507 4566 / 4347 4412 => 1.24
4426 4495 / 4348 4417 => 1.13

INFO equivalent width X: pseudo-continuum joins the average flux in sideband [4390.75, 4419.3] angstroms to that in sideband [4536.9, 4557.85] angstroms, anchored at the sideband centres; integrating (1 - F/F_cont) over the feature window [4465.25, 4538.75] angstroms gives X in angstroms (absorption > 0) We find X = -0.8 angstroms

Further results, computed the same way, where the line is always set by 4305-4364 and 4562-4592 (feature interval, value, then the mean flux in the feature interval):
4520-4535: 0.6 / 10.7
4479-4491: -1.2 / 11.8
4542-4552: -0.5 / 11.9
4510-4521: -0.6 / 11.6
